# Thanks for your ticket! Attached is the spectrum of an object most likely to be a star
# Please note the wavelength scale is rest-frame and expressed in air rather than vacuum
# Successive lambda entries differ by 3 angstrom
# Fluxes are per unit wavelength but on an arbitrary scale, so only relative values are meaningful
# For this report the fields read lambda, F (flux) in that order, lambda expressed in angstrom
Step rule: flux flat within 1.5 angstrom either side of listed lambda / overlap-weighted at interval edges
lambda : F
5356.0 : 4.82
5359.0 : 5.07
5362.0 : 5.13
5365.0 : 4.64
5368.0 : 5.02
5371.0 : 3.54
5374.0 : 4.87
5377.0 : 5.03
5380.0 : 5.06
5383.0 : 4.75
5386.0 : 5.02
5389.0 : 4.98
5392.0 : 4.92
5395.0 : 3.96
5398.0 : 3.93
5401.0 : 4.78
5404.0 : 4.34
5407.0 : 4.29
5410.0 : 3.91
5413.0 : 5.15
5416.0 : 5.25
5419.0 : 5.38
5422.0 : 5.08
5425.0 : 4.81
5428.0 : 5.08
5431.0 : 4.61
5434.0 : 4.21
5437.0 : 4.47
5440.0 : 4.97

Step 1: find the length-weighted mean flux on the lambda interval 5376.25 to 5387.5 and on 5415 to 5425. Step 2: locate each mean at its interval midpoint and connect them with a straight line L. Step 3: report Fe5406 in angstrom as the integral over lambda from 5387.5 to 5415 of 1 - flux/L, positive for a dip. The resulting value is 3.1 angstrom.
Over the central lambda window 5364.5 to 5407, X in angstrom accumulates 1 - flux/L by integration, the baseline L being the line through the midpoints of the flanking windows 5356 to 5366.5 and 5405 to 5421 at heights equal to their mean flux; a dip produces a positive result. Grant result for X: 2.1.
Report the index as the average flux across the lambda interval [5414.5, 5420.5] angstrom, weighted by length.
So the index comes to 5.32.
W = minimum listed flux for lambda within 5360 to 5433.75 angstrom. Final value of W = 3.54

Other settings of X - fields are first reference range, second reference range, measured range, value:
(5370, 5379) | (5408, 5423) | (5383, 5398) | 0.2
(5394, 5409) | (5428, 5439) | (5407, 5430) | -2.6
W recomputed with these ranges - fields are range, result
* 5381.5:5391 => 4.75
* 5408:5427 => 3.91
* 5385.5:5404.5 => 3.93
